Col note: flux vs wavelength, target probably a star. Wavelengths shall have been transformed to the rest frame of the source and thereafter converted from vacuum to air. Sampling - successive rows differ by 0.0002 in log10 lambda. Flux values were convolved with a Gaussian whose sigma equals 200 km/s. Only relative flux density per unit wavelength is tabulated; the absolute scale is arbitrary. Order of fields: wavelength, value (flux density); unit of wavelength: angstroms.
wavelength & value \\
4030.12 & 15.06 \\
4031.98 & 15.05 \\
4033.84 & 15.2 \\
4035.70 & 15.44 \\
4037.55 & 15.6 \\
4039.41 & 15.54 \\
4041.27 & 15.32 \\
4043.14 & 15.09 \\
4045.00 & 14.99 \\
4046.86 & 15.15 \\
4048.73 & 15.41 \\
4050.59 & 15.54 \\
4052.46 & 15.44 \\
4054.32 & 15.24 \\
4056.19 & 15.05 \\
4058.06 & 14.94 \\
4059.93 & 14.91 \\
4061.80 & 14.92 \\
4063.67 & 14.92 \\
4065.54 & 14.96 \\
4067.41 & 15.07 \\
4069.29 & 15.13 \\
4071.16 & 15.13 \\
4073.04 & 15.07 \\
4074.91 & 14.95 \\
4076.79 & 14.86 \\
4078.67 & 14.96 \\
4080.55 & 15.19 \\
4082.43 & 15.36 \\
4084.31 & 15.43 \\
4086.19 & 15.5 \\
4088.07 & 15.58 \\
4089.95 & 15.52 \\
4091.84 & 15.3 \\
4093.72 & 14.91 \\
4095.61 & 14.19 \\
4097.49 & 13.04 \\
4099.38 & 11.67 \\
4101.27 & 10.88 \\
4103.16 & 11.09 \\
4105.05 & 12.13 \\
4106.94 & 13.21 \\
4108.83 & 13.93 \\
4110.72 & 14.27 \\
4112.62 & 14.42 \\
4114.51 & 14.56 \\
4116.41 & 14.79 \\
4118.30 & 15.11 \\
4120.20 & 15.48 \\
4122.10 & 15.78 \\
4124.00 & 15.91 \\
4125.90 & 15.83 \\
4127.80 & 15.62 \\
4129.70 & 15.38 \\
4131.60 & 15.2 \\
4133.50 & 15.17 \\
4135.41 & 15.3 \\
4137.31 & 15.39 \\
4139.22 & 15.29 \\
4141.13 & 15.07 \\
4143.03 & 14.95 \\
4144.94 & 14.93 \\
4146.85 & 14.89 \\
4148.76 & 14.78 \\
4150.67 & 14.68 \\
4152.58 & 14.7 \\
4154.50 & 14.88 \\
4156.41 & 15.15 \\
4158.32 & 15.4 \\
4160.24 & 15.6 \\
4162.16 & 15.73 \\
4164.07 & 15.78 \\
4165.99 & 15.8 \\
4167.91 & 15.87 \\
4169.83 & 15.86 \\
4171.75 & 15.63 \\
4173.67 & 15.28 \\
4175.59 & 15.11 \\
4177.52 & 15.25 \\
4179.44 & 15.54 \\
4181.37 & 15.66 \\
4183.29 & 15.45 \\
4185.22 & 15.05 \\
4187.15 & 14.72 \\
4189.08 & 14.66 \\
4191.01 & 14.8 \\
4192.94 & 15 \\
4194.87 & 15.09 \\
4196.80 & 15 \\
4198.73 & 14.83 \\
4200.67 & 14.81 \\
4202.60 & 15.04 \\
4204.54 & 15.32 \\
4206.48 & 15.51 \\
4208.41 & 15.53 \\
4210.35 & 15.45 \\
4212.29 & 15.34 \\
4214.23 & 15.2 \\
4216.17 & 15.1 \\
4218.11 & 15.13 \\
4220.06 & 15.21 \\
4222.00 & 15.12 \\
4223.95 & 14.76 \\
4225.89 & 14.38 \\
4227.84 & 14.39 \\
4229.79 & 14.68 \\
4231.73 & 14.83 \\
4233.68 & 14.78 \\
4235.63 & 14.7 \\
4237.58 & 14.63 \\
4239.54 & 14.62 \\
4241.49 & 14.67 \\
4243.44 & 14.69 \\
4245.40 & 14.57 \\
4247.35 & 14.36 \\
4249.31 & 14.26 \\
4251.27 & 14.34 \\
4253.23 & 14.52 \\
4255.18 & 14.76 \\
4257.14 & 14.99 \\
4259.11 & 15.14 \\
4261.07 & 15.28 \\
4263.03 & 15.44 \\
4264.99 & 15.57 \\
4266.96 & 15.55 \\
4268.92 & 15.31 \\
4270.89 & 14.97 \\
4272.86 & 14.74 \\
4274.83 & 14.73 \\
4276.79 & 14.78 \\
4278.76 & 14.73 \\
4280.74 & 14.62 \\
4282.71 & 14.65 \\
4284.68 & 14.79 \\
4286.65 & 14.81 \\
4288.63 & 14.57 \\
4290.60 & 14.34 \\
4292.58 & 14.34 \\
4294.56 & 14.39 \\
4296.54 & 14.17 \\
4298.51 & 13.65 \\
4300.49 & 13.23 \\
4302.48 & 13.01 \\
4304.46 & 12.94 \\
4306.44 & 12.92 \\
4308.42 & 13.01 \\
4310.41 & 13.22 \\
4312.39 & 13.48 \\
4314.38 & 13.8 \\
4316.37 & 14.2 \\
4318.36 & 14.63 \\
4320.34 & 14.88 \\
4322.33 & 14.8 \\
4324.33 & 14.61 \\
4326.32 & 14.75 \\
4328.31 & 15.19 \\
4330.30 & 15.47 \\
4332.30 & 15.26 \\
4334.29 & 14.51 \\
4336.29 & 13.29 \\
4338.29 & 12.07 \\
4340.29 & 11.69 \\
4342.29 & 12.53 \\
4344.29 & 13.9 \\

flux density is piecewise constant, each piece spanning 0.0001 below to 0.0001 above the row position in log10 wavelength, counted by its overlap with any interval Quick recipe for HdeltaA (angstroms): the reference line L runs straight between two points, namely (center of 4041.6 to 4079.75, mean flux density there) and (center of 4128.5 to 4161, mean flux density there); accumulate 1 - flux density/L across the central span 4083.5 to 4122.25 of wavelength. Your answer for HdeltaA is 2.6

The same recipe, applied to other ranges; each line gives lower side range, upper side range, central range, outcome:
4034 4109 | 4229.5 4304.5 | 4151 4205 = -2.2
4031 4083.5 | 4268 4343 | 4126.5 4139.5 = -0.4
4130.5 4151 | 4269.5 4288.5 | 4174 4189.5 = -0.2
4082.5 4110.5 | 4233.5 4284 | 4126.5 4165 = -3.0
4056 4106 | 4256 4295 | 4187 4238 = -0.8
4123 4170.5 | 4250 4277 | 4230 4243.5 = 0.3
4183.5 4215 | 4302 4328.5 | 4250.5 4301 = -1.4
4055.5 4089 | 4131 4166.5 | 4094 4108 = 2.5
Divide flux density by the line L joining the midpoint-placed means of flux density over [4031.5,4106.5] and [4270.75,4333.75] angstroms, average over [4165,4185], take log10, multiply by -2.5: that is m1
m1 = -0.072 mag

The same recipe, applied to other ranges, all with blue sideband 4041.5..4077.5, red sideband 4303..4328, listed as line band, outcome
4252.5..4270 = -0.073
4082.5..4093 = -0.034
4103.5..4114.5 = 0.102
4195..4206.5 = -0.043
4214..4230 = -0.037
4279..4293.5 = -0.038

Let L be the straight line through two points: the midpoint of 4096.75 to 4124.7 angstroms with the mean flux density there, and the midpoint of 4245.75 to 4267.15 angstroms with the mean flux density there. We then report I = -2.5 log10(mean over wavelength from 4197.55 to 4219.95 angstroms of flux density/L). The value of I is -0.05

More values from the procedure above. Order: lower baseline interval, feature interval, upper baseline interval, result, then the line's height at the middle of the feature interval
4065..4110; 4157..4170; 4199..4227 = -0.06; 14.8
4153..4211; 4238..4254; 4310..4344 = 0.02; 14.7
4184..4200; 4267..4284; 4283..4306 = -0.05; 14.2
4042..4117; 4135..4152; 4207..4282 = -0.02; 14.7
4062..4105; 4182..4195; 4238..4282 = -0.02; 14.7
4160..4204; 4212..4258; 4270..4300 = 0.01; 14.9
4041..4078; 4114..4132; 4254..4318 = -0.04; 14.9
